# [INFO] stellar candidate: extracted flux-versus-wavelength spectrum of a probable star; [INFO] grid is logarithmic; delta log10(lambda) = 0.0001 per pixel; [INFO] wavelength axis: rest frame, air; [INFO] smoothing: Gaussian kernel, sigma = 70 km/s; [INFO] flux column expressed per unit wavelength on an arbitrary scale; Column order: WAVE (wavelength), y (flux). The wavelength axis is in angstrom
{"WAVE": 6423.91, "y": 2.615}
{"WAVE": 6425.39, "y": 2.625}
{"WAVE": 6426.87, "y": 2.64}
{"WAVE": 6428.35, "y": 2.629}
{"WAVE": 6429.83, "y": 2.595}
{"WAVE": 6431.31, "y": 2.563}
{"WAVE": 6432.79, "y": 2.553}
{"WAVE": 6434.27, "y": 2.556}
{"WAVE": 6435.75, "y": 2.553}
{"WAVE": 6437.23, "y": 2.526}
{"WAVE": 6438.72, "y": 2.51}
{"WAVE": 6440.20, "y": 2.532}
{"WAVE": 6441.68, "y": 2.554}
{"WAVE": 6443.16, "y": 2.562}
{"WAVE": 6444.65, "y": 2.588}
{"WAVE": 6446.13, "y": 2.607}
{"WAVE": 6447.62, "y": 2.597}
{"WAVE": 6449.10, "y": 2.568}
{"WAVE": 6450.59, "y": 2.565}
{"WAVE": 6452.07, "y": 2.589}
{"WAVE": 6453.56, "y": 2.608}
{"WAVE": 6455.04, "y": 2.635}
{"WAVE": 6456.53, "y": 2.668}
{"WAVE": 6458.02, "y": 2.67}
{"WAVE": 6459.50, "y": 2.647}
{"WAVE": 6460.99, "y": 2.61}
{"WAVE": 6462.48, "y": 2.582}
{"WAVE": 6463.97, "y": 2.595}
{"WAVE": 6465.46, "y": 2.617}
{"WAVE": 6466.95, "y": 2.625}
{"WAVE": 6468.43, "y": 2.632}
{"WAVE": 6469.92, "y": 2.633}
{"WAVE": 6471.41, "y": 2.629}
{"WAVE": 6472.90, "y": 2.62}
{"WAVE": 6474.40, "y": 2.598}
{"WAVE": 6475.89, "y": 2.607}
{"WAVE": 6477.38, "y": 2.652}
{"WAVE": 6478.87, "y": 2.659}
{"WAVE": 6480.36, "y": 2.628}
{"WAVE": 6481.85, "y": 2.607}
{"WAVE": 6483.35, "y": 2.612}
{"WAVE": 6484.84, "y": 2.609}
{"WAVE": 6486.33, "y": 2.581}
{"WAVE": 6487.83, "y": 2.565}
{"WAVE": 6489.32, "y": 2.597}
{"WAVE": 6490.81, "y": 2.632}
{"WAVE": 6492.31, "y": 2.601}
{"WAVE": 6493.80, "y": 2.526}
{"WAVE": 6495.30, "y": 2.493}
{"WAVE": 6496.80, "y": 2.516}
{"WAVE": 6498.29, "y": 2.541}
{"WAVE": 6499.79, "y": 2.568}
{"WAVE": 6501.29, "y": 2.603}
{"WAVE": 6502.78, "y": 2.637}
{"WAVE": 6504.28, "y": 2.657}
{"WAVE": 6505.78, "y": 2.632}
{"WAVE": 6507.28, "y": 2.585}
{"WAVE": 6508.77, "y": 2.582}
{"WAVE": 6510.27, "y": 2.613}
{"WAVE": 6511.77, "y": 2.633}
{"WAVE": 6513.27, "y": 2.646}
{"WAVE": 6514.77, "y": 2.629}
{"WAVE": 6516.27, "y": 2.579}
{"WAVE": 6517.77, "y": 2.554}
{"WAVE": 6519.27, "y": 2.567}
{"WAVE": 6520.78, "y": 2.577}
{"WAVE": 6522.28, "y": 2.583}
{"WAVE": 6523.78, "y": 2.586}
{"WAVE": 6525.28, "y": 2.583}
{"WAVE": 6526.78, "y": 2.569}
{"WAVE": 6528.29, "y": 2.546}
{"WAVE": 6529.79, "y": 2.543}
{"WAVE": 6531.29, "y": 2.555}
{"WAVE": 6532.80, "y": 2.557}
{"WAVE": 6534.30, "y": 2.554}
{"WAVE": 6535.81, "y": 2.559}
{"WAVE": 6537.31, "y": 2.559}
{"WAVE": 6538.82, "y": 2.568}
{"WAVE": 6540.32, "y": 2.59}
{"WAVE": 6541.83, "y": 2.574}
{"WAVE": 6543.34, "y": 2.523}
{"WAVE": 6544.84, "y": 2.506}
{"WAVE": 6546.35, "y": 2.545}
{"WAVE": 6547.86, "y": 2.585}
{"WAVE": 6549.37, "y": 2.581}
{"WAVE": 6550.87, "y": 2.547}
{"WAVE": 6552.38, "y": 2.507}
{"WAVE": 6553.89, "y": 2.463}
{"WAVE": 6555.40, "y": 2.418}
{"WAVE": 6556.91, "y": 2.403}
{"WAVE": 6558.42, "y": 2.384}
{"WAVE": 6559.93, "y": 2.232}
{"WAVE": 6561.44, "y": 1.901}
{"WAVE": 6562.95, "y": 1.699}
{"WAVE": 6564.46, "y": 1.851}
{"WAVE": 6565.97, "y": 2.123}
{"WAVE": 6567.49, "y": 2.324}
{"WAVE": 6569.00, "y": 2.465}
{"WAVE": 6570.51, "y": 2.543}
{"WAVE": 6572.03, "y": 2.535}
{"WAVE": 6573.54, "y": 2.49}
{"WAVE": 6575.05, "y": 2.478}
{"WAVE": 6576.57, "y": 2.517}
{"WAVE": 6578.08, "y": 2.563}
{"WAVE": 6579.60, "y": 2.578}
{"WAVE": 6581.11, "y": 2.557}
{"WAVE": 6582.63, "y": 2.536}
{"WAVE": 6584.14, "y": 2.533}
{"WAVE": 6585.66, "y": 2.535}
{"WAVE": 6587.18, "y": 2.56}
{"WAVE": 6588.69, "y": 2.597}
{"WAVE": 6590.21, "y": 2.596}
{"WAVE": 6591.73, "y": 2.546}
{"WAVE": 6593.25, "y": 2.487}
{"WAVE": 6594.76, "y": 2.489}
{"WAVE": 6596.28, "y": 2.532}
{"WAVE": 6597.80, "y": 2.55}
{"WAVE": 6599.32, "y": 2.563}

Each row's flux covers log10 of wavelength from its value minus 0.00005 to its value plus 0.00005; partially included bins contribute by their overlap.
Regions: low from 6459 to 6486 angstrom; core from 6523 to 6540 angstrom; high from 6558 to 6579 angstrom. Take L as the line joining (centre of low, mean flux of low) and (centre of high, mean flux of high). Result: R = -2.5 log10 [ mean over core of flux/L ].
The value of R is -0.063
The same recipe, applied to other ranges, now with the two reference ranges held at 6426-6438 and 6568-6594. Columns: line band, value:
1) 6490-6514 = -0.01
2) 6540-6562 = 0.04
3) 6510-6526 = -0.02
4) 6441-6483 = -0.02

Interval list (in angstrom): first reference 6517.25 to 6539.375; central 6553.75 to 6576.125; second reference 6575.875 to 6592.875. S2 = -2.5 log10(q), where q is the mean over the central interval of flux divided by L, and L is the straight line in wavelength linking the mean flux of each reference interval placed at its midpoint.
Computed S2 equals 0.12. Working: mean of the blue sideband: 2.56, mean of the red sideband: 2.55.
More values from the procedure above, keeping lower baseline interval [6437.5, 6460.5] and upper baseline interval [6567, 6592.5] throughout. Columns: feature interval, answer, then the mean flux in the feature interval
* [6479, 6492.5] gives -0.01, 2.61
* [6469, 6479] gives -0.02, 2.62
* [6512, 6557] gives 0.00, 2.55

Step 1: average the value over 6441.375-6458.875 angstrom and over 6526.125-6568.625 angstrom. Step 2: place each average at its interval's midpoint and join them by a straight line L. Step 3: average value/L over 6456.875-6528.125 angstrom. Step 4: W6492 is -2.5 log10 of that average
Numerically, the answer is -0.03 mag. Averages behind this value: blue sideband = 2.6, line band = 2.6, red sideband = 2.42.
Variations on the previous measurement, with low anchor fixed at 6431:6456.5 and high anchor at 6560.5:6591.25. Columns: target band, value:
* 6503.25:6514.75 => -0.06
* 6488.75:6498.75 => -0.02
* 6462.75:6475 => -0.03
